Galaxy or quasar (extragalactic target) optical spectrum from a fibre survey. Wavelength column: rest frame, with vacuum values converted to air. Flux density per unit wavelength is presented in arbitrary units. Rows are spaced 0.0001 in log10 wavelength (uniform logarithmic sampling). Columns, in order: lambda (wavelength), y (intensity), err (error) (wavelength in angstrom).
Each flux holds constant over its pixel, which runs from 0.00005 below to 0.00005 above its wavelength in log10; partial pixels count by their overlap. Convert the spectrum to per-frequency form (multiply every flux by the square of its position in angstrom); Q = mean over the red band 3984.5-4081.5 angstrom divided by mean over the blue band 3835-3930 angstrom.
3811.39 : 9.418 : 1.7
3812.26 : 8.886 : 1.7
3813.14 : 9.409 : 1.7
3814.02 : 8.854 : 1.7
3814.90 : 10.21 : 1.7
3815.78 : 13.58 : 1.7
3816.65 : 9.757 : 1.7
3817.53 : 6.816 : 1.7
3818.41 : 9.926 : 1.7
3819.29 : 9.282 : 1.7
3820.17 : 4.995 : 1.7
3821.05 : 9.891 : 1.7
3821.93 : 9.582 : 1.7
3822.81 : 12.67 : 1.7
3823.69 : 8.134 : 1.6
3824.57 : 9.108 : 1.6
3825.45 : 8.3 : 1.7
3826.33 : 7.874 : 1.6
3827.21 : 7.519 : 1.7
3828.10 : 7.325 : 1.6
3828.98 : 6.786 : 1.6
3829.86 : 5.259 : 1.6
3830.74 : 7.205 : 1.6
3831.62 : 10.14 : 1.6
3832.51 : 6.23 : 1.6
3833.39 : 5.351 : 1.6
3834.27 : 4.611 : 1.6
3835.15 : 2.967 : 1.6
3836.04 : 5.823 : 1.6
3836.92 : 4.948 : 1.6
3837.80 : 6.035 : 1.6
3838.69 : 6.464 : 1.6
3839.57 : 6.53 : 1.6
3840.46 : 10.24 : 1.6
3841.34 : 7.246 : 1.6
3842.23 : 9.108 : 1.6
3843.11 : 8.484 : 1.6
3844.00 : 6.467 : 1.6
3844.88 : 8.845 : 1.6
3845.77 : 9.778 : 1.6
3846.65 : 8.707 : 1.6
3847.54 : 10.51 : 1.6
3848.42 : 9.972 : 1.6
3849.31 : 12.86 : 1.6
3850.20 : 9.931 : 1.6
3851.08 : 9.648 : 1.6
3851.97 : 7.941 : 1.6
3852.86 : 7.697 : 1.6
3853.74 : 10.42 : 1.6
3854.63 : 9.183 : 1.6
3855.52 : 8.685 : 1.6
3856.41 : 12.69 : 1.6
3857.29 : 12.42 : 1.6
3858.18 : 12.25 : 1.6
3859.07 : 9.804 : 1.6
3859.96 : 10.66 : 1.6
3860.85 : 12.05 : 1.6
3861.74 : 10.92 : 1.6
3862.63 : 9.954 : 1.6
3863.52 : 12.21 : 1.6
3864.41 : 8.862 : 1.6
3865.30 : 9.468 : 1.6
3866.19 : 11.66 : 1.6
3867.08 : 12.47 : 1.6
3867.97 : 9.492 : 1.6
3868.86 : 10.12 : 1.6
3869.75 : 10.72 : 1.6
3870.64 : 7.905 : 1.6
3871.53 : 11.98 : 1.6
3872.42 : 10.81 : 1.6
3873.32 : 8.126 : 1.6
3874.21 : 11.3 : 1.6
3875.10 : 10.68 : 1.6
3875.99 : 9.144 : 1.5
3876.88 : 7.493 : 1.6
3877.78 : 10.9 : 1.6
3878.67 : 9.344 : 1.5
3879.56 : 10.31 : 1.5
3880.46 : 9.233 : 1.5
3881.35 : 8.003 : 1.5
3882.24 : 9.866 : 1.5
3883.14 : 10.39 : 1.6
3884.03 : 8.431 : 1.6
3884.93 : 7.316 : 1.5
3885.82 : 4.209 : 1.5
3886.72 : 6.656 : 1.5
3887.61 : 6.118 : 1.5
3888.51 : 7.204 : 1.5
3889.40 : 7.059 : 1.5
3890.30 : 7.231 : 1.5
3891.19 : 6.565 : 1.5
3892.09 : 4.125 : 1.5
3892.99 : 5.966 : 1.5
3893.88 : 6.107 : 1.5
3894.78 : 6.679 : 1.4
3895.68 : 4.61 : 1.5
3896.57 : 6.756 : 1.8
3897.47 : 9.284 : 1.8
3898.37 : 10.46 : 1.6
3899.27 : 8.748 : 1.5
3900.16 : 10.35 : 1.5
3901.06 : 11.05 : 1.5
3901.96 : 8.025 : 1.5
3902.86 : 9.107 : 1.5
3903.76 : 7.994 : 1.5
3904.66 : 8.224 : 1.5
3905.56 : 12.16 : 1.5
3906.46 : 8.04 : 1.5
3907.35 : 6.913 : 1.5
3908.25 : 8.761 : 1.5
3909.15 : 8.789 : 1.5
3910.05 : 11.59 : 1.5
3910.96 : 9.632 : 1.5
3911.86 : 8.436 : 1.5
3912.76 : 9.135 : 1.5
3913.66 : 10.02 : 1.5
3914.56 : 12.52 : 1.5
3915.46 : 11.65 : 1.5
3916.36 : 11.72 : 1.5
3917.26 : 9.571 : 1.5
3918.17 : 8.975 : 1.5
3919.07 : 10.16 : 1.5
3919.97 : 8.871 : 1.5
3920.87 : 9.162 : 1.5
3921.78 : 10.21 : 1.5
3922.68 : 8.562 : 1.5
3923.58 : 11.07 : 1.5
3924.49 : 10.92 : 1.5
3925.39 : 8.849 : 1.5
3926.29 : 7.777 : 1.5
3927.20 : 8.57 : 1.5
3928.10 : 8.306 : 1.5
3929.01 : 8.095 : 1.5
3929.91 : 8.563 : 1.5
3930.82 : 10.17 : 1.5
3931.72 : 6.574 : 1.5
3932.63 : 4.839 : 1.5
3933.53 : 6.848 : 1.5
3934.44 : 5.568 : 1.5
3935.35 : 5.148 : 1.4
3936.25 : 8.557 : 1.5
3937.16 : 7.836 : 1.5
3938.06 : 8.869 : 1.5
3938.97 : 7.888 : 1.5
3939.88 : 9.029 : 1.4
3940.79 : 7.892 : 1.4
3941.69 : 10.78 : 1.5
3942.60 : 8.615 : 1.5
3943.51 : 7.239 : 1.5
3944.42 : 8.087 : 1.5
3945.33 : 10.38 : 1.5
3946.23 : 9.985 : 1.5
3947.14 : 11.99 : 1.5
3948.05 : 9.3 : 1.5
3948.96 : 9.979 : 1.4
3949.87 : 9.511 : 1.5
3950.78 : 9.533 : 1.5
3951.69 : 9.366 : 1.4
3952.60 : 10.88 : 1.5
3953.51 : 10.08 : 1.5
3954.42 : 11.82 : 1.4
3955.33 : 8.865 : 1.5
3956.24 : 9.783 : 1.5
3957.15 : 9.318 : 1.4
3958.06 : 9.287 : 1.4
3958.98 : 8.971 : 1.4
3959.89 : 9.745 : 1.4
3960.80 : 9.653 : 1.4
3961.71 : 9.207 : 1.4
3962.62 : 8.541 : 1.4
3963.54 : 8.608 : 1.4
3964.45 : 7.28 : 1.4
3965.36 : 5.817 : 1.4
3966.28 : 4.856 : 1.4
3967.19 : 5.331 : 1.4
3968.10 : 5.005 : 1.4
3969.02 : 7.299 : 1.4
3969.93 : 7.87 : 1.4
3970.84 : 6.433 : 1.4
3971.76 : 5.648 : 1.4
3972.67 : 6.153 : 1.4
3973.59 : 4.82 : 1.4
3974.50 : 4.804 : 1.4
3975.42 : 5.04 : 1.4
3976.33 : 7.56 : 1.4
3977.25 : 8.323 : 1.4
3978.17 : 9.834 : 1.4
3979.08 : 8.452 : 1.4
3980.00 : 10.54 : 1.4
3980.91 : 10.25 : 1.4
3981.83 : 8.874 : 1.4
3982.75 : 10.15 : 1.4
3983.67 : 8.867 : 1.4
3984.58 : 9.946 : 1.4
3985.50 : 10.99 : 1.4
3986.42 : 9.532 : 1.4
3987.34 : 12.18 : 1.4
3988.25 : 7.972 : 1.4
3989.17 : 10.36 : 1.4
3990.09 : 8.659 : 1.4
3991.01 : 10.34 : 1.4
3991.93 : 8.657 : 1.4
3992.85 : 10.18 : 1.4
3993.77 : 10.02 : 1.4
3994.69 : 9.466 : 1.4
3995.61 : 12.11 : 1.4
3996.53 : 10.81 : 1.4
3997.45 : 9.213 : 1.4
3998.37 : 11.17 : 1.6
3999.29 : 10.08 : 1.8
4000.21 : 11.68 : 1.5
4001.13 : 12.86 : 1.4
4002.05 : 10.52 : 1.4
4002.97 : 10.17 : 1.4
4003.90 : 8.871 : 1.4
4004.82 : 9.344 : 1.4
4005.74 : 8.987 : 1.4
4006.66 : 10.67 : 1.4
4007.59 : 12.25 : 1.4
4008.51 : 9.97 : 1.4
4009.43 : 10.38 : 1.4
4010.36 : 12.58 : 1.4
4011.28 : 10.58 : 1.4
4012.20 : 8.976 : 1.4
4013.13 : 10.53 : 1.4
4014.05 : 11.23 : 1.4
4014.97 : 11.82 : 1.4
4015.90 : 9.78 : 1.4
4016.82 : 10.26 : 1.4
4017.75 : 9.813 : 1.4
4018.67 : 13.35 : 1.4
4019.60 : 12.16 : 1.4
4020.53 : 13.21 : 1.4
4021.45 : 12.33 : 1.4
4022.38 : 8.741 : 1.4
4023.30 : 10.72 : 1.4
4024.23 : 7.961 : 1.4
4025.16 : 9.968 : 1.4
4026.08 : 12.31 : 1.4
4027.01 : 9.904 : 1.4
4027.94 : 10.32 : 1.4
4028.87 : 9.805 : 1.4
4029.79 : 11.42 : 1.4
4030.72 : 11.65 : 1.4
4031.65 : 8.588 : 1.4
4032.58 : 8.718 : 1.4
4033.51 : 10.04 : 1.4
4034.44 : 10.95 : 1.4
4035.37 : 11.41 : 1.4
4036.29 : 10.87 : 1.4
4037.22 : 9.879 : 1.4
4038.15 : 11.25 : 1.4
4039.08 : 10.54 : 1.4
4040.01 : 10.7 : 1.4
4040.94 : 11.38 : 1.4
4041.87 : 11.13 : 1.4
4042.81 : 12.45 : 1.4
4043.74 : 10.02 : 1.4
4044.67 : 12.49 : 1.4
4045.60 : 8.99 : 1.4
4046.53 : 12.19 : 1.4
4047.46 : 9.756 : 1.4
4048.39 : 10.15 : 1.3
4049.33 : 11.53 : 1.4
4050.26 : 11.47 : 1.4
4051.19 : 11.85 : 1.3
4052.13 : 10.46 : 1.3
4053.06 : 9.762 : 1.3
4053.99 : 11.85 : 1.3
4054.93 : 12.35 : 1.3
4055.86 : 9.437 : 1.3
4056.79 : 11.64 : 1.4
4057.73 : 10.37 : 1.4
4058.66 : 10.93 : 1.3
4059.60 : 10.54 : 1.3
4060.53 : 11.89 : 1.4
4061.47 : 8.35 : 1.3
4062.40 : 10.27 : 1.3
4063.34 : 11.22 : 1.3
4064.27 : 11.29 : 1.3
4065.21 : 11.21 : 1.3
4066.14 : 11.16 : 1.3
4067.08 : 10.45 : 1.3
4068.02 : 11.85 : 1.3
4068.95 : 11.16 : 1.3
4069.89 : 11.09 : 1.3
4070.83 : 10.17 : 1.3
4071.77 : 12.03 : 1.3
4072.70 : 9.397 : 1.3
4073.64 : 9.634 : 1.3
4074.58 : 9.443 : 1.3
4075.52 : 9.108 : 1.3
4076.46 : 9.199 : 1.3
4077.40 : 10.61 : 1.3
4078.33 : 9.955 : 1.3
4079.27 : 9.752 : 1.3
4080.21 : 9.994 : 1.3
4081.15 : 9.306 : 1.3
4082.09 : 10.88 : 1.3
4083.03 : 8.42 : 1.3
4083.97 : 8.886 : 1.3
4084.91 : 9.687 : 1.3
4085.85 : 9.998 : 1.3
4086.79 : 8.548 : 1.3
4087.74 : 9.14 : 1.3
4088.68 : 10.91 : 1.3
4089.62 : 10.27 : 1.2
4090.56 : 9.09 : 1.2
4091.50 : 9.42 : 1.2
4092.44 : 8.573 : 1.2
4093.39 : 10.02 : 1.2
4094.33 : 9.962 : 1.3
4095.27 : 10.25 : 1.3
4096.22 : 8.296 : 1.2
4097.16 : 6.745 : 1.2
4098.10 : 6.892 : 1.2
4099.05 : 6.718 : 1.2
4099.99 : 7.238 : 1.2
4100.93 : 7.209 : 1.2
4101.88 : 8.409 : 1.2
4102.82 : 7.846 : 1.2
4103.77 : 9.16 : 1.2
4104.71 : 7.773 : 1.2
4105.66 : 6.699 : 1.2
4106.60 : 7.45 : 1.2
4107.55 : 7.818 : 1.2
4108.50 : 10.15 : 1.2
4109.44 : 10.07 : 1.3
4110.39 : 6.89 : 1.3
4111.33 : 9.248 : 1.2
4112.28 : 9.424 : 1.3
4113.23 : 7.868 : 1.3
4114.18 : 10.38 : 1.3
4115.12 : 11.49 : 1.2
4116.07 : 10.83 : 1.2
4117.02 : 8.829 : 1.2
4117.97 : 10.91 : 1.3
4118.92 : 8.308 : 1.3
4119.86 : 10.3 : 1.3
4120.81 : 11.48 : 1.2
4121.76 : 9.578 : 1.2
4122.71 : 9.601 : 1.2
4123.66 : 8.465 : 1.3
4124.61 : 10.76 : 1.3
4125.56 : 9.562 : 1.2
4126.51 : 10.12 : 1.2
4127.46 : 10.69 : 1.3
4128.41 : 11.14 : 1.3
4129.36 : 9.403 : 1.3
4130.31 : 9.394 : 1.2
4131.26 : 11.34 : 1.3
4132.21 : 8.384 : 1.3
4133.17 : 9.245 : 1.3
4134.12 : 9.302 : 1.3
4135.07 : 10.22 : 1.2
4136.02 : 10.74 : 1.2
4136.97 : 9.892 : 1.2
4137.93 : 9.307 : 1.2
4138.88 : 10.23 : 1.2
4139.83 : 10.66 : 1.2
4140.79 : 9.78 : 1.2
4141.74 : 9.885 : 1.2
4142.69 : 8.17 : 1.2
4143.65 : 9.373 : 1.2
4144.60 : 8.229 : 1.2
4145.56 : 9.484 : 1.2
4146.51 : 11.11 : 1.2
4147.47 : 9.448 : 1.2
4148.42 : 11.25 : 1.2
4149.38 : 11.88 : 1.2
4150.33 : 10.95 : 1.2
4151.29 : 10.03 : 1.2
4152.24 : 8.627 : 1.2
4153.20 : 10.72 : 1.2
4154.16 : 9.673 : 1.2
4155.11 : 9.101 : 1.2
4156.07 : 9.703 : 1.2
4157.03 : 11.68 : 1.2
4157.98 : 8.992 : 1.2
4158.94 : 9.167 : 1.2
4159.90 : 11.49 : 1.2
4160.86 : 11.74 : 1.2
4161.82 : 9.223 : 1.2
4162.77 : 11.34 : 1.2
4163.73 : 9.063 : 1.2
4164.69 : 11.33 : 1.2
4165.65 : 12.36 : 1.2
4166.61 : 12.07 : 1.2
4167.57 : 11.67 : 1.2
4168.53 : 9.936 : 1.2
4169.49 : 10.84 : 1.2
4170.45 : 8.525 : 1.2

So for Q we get 1.3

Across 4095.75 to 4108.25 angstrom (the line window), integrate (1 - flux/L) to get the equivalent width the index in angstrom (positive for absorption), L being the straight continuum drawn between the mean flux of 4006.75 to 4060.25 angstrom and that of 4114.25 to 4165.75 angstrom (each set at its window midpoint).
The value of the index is 3.29 angstrom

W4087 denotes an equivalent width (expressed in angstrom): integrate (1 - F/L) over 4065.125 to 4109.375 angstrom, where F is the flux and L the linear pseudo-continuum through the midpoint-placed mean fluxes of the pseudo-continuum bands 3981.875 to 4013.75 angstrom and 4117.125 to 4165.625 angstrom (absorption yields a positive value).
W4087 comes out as 3.5 angstrom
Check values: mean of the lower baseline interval 10.3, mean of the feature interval 9.31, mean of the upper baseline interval 10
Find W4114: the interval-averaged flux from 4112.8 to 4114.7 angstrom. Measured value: 9.24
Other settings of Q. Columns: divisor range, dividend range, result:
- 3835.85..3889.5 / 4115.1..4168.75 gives 1.26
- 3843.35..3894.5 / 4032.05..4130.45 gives 1.19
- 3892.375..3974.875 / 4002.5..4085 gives 1.30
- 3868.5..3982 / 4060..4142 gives 1.22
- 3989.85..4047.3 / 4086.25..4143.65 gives 0.92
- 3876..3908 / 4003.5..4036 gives 1.40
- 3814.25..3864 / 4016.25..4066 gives 1.36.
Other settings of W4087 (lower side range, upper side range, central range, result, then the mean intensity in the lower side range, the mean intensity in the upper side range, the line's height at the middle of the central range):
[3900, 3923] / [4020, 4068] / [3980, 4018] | 0.31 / 9.6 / 10.8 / 10.4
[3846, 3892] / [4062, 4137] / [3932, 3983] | 6.90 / 9.52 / 9.55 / 9.53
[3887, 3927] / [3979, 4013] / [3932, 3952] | 1.81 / 8.75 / 10.2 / 9.32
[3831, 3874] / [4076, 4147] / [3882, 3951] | 4.80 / 9.16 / 9.35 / 9.21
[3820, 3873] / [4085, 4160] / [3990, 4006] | -1.73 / 8.95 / 9.45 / 9.23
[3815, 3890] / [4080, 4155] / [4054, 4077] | -3.20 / 8.9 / 9.42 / 9.32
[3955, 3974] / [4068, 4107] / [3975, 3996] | -4.46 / 7.54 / 9.19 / 7.82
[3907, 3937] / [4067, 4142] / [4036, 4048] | -2.07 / 8.92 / 9.49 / 9.29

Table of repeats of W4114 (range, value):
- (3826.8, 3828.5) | 7.38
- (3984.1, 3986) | 10.4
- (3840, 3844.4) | 8.31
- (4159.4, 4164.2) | 10.6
